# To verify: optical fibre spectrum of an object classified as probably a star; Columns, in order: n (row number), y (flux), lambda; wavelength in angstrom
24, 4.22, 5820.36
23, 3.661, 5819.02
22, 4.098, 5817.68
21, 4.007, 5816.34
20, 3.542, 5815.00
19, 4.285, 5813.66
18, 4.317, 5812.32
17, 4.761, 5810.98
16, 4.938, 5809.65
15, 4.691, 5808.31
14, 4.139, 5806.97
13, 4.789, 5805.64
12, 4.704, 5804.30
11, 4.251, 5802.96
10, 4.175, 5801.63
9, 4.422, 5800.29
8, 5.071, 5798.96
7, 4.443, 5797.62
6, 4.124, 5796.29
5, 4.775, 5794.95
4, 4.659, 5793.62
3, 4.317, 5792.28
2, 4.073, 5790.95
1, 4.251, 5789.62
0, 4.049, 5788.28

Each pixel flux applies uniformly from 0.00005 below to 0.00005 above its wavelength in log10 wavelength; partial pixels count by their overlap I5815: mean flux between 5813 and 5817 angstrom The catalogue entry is 3.94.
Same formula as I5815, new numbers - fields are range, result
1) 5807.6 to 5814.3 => 4.6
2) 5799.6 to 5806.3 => 4.47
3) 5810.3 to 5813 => 4.55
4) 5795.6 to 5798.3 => 4.28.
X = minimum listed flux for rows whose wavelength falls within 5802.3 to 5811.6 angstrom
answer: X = 4.139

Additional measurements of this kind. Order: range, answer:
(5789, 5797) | 4.073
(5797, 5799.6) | 4.443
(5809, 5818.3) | 3.542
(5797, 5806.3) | 4.175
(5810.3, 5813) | 4.317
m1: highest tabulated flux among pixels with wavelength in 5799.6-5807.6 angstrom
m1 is 4.789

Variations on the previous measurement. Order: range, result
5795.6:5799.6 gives 5.071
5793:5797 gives 4.775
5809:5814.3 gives 4.938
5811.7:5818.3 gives 4.317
